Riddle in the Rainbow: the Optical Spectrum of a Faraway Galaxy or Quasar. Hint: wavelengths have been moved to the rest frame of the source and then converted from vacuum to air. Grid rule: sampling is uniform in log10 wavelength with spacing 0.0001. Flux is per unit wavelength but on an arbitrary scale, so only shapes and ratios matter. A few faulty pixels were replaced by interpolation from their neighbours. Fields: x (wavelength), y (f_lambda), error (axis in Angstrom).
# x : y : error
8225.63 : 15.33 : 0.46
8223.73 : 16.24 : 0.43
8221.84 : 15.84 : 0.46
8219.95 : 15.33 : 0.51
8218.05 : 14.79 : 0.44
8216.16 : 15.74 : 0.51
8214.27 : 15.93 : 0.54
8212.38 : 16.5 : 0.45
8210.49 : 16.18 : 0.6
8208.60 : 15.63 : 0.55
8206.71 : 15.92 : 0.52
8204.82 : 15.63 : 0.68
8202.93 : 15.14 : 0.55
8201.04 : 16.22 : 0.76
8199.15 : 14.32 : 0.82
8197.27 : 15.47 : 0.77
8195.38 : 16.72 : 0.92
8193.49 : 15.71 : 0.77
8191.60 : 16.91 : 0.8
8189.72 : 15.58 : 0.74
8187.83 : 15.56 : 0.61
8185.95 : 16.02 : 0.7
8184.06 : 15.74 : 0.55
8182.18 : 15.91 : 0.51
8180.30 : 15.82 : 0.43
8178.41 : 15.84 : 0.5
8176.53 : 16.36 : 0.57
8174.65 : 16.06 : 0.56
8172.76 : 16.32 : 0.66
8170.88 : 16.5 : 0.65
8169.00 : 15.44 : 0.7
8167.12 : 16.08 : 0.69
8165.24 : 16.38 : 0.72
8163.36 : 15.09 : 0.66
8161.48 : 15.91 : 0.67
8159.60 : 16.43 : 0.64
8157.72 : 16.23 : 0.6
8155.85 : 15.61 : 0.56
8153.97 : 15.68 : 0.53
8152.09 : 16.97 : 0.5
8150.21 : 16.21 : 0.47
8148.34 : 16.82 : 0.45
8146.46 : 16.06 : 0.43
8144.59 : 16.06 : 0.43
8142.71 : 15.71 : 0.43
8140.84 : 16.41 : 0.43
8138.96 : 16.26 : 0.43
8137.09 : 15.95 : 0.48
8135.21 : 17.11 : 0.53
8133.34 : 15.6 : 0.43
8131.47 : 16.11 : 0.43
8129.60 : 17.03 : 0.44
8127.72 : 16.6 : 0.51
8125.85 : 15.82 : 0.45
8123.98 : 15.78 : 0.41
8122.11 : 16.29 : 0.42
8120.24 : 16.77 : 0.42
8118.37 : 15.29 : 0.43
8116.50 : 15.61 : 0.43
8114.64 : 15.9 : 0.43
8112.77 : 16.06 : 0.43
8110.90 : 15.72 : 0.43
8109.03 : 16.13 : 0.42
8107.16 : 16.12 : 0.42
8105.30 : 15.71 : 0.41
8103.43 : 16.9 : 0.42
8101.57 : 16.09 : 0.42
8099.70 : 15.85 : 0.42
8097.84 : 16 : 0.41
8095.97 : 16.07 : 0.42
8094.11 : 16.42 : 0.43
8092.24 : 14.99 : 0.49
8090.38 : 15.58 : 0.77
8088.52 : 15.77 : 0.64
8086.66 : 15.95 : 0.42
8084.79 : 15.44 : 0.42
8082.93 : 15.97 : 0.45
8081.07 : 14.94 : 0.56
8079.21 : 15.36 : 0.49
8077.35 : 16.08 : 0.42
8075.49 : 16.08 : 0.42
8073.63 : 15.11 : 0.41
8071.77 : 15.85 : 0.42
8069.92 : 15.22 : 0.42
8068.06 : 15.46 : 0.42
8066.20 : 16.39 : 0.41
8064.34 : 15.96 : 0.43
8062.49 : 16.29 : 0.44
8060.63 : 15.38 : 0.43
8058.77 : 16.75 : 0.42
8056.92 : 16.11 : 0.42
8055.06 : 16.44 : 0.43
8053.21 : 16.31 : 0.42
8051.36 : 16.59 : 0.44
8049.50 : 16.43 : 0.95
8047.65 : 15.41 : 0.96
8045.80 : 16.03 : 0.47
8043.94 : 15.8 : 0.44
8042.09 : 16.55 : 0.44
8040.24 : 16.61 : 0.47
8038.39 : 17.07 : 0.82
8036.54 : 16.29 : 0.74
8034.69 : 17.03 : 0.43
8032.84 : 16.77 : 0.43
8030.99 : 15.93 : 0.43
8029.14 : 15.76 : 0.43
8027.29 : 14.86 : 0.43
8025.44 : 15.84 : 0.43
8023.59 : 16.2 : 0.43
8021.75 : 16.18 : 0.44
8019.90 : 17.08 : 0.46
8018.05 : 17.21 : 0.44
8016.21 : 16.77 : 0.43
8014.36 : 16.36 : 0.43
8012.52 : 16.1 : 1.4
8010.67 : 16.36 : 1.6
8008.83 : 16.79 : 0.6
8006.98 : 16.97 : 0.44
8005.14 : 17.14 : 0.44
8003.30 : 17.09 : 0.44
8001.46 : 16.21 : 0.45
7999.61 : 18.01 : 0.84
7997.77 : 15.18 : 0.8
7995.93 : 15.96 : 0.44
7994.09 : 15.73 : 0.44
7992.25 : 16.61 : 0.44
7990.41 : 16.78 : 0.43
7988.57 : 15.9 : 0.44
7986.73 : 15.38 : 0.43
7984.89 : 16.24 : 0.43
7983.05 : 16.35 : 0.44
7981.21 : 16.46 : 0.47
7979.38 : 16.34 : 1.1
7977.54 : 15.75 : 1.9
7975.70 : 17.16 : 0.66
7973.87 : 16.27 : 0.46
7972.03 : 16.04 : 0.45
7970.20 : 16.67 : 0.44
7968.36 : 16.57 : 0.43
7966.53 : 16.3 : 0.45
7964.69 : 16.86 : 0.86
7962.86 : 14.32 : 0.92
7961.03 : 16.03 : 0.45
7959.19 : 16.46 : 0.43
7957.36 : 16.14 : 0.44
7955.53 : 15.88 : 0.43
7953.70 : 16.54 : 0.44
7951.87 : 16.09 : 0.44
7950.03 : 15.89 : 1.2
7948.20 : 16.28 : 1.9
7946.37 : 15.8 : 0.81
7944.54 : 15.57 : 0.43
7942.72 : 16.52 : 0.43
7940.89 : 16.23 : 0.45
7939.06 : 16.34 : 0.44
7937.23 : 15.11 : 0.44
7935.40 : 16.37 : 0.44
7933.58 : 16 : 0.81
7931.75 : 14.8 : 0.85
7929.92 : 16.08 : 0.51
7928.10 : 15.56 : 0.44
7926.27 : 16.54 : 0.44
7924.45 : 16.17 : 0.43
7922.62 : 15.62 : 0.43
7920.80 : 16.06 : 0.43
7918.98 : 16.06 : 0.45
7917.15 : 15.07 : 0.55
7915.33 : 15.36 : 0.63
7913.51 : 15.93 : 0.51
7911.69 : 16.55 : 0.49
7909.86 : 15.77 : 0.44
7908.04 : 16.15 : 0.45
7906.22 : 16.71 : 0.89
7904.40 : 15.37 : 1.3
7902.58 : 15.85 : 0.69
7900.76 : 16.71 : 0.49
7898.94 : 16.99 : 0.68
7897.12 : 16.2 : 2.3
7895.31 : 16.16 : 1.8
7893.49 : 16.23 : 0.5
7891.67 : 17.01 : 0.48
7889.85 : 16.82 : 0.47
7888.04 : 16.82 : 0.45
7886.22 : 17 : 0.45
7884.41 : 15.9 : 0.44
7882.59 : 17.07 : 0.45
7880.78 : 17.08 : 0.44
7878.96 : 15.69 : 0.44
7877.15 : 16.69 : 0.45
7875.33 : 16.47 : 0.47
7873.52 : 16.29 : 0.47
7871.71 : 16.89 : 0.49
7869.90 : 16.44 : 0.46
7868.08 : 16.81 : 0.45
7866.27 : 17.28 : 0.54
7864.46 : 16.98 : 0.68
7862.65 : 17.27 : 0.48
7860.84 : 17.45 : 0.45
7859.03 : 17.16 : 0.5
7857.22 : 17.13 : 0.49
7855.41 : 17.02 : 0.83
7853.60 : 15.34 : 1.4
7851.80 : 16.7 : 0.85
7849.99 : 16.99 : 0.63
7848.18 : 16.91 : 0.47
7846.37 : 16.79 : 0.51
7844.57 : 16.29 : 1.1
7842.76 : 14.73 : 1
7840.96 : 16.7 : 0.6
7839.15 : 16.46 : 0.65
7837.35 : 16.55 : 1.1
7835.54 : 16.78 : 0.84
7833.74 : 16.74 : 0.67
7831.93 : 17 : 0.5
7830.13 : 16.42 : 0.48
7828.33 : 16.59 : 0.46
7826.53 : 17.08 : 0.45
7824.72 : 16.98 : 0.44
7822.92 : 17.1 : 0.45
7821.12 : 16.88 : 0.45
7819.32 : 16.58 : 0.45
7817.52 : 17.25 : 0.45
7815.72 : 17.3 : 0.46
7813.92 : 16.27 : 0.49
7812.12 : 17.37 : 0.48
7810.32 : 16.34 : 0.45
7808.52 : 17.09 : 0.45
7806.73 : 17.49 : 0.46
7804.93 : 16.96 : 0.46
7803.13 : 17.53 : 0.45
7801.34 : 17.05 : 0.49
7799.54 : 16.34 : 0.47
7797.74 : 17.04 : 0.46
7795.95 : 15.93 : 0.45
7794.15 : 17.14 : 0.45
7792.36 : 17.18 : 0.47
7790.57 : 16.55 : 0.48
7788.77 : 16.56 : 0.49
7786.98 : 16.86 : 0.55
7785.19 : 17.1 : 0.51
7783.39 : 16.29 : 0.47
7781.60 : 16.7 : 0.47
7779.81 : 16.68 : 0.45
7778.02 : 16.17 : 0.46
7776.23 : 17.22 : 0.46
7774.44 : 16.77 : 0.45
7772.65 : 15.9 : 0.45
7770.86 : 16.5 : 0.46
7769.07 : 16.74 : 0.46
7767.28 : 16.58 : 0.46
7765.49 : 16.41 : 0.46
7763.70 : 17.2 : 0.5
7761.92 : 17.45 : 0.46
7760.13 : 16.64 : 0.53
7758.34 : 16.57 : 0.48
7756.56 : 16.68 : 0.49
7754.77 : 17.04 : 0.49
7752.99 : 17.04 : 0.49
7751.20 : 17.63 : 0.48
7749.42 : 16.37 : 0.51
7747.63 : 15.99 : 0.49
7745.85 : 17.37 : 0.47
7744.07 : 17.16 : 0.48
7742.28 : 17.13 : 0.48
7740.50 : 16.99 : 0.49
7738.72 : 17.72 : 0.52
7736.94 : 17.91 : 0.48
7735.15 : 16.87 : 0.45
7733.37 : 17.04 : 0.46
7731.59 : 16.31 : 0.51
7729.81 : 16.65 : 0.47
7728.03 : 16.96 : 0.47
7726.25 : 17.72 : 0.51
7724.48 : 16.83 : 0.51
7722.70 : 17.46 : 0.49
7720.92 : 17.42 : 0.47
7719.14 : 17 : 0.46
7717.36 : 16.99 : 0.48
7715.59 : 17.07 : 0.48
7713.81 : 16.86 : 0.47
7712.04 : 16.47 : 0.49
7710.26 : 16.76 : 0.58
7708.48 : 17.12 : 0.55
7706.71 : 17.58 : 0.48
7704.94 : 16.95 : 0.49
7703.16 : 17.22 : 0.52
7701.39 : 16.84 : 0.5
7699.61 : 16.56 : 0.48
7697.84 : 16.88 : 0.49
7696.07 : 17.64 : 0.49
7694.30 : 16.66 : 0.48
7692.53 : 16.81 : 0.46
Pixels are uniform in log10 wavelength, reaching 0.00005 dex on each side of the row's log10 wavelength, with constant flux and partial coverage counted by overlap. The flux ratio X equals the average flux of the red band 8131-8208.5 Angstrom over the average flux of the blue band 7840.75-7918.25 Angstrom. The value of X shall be 0.97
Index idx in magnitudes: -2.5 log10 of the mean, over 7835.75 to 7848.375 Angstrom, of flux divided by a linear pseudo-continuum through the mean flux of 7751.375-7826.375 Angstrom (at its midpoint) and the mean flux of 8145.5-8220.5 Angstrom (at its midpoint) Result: 0.024 mag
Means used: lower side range 16.8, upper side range 15.9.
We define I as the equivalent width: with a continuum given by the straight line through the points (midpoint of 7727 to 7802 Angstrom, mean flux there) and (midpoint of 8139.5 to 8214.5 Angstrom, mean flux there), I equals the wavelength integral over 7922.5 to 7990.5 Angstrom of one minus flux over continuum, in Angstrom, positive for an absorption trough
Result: 1.4 Angstrom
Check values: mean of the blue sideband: 16.8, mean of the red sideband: 16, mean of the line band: 16.1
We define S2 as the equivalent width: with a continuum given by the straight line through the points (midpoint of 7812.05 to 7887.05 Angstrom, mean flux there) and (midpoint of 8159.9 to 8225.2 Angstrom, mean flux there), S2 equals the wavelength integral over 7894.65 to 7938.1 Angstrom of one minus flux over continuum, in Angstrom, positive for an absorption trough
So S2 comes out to 1.53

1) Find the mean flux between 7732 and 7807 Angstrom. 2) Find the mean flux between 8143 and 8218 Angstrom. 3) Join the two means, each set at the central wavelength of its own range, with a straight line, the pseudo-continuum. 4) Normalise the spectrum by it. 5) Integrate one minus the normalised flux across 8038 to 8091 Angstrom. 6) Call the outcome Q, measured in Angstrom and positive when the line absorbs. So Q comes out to 0.8 Angstrom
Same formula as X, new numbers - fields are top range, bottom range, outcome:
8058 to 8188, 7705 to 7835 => 0.95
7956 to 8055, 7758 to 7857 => 0.98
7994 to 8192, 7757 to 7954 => 0.98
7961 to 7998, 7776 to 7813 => 0.96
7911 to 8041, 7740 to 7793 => 0.97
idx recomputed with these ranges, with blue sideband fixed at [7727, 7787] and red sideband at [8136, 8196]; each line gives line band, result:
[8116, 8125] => 0.013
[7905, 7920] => 0.041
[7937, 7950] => 0.031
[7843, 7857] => 0.010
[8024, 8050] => 0.010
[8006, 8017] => -0.013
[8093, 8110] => 0.004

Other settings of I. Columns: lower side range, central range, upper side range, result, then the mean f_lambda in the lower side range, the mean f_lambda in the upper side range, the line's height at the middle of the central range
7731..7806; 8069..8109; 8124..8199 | 1.1 Angstrom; 16.8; 16.1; 16.2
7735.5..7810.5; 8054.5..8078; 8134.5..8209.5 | 0.4 Angstrom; 16.9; 16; 16.2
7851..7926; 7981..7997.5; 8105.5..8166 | 0.2 Angstrom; 16.4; 16.1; 16.3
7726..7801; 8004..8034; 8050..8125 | -0.5 Angstrom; 16.8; 15.9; 16.1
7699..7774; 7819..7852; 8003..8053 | 0.2 Angstrom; 16.9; 16.4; 16.8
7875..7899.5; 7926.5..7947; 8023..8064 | 0.7 Angstrom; 16.6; 16.2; 16.5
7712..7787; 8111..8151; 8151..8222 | -0.4 Angstrom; 16.9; 15.9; 16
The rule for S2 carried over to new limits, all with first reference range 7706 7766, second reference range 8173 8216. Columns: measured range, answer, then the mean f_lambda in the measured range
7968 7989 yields 0.19 Angstrom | 16.3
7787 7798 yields 0.10 Angstrom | 16.7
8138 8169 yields -0.24 Angstrom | 16.1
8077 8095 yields 0.57 Angstrom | 15.6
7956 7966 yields 0.29 Angstrom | 16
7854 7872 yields -0.32 Angstrom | 17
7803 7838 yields -0.21 Angstrom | 16.9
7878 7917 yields 0.68 Angstrom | 16.3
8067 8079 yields 0.41 Angstrom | 15.6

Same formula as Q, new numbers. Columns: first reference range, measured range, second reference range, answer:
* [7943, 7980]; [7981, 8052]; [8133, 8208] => -1.1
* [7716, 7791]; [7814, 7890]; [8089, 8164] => -0.2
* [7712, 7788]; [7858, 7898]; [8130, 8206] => -0.2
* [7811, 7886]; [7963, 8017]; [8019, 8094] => -0.6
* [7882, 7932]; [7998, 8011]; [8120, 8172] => -0.6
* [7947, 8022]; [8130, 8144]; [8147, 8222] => -0.2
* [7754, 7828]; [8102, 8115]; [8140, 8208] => 0.0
